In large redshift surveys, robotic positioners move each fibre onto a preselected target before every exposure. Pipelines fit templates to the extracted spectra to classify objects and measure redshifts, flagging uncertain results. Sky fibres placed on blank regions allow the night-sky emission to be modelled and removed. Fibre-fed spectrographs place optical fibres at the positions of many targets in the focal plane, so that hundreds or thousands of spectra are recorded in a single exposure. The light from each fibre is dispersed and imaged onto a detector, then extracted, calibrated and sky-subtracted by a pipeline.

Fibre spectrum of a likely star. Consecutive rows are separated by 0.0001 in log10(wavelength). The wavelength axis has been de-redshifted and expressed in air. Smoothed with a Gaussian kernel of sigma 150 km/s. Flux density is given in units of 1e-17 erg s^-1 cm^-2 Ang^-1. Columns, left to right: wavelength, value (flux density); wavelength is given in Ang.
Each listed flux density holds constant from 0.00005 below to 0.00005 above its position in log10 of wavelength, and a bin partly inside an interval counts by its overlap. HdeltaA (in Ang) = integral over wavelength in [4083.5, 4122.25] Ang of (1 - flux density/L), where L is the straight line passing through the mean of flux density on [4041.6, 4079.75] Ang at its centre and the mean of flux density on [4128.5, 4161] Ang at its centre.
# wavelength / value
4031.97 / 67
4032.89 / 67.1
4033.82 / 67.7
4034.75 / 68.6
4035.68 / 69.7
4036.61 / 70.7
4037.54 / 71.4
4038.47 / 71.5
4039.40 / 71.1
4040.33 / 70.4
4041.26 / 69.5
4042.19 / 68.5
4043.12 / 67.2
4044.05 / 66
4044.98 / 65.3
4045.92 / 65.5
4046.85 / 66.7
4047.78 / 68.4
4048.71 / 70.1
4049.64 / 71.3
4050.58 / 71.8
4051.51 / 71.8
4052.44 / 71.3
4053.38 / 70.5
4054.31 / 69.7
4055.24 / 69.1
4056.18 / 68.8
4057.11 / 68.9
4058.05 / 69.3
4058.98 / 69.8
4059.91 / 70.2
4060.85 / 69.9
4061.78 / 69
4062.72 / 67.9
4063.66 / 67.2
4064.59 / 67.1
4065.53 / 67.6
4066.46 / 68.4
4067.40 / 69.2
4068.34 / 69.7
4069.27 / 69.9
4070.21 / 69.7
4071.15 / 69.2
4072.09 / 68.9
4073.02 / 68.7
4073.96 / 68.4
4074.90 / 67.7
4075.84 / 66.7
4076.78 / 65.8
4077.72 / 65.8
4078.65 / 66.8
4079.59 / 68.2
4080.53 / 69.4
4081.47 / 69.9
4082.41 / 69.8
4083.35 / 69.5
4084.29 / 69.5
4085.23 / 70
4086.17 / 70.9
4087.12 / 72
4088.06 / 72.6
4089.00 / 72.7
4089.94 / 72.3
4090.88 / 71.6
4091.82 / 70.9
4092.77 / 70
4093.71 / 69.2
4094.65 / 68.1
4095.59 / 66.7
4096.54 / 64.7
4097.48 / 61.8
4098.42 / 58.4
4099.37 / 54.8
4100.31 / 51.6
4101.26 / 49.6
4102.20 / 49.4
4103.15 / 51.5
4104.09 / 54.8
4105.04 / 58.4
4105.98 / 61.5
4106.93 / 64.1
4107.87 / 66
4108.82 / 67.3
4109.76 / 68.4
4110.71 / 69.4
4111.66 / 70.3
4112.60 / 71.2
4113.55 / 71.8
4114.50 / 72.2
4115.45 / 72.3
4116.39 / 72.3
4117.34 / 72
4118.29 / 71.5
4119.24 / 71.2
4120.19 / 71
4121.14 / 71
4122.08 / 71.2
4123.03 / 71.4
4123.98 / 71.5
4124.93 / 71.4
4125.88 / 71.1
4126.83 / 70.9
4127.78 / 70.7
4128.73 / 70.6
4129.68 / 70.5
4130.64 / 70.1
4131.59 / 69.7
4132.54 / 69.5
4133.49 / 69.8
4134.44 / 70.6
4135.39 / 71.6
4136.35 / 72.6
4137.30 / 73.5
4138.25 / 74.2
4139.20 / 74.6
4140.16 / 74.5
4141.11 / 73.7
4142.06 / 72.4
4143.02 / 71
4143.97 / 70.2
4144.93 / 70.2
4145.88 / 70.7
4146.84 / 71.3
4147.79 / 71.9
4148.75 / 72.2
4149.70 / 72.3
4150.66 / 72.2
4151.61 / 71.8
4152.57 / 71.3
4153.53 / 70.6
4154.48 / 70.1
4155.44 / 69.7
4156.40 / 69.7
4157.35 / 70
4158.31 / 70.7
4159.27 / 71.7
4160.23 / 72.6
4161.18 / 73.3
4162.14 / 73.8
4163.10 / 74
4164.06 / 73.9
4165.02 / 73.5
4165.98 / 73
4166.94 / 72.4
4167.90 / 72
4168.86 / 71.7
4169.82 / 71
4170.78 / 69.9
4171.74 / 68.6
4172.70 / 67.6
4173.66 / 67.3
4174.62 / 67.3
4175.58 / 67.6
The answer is 2.0 Ang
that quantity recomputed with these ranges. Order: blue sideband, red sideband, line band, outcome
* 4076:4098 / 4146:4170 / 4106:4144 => -0.2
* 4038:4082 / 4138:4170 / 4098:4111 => 2.1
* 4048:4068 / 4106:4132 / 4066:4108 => 2.4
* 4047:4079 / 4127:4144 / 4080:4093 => -0.2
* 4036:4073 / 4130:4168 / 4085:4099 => 0.3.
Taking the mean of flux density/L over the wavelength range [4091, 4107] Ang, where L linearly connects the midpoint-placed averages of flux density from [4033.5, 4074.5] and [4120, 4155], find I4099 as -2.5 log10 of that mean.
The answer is 0.17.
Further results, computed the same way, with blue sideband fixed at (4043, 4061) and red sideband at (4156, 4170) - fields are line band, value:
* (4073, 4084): 0.028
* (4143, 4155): 0.010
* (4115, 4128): -0.006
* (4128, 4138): 0.008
